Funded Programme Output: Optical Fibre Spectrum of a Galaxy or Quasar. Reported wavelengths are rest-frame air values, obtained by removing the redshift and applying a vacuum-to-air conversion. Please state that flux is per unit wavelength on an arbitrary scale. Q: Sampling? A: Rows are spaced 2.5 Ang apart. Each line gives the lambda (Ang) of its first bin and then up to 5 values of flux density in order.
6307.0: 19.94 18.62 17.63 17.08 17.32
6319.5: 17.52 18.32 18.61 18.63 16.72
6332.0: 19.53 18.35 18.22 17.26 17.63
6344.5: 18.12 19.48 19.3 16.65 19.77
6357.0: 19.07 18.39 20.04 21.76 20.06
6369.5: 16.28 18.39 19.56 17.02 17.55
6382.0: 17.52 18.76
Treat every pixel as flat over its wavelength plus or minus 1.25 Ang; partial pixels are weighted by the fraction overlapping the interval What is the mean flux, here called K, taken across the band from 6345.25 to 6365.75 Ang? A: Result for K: 19.3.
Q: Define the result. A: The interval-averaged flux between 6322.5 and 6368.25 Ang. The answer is 18.7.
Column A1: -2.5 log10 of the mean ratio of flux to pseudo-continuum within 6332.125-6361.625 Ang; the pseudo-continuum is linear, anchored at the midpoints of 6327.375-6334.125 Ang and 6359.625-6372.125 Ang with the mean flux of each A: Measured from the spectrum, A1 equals 0.01 mag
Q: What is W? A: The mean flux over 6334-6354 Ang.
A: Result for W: 18.2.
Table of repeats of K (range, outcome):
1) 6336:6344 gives 17.7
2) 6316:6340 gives 18.1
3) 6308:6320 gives 17.7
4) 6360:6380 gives 18.9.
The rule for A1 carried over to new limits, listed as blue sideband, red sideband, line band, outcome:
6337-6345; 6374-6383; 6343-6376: -0.072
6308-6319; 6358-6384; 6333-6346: 0.010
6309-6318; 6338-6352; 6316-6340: -0.012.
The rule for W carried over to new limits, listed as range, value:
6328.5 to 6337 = 18.2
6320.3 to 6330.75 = 18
